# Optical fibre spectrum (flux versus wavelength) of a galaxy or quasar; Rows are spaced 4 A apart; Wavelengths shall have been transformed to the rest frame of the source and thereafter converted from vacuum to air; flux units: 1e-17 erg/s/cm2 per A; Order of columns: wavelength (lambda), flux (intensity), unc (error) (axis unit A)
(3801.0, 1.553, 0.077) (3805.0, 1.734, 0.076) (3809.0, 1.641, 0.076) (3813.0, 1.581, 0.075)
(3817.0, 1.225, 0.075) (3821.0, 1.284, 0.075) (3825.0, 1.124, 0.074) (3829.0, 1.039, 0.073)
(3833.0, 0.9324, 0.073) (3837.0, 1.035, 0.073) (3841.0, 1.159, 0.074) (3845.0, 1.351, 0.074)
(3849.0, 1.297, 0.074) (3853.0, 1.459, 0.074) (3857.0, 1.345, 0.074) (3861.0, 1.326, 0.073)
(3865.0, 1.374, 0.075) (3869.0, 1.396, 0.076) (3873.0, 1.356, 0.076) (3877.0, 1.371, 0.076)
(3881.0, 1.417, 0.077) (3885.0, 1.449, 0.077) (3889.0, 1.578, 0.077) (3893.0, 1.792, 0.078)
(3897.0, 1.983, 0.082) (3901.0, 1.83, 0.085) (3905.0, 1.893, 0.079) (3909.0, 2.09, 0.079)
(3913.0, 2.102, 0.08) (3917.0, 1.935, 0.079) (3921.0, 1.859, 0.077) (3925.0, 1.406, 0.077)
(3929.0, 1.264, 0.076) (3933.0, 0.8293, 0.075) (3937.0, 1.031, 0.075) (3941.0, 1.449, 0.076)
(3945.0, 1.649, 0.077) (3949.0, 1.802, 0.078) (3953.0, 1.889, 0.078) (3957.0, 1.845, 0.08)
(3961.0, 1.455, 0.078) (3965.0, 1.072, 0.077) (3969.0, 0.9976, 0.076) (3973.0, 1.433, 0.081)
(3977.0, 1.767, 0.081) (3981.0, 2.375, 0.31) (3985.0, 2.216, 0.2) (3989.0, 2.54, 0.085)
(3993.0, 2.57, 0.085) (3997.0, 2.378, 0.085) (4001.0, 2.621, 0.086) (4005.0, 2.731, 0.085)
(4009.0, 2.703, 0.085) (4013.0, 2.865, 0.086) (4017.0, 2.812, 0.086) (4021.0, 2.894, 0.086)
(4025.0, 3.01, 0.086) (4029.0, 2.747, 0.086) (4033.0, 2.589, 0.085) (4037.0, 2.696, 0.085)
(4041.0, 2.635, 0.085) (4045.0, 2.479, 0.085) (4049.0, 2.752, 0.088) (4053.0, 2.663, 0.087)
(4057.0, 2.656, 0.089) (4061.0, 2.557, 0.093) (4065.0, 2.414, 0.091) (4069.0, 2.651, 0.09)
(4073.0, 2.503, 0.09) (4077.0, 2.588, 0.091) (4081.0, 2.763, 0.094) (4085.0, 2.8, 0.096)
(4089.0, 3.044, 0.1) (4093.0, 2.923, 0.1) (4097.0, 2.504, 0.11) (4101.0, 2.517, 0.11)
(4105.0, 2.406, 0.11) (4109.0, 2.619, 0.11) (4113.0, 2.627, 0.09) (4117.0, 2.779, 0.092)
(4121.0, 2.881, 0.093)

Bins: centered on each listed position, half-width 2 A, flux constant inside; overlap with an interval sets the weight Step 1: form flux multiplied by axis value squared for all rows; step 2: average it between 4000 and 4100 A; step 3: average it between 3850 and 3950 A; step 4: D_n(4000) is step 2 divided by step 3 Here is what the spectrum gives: 1.9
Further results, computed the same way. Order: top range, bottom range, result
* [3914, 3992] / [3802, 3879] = 1.32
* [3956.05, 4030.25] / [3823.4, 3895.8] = 1.82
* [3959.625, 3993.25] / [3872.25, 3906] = 1.15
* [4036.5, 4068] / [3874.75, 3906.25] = 1.70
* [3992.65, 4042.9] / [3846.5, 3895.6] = 2.04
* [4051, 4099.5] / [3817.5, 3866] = 2.45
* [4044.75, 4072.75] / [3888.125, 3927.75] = 1.52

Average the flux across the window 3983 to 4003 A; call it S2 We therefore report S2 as 2.47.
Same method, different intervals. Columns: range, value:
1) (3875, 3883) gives 1.39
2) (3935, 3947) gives 1.38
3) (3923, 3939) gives 1.13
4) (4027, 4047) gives 2.63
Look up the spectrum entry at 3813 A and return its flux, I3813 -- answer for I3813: 1.581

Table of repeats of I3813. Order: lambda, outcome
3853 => 1.459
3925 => 1.406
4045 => 2.479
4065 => 2.414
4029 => 2.747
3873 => 1.356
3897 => 1.983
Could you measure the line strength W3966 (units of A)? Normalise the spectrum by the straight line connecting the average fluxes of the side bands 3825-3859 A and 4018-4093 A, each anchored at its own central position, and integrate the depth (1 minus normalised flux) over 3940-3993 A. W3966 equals 8.0 A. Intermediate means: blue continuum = 1.2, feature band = 1.77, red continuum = 2.7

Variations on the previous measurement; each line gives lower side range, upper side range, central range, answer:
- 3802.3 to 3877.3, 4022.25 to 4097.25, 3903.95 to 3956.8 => 6.7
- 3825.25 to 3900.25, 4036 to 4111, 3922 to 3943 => 6.6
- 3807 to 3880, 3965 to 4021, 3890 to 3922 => -4.1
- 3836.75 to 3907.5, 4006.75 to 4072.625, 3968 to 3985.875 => 3.8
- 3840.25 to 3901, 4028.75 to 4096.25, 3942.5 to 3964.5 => 3.4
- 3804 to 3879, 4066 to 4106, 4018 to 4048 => -4.5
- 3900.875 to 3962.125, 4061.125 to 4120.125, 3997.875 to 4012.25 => -3.9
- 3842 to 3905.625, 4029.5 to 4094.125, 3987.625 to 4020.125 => -5.0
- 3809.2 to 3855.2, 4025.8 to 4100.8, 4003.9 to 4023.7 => -3.8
